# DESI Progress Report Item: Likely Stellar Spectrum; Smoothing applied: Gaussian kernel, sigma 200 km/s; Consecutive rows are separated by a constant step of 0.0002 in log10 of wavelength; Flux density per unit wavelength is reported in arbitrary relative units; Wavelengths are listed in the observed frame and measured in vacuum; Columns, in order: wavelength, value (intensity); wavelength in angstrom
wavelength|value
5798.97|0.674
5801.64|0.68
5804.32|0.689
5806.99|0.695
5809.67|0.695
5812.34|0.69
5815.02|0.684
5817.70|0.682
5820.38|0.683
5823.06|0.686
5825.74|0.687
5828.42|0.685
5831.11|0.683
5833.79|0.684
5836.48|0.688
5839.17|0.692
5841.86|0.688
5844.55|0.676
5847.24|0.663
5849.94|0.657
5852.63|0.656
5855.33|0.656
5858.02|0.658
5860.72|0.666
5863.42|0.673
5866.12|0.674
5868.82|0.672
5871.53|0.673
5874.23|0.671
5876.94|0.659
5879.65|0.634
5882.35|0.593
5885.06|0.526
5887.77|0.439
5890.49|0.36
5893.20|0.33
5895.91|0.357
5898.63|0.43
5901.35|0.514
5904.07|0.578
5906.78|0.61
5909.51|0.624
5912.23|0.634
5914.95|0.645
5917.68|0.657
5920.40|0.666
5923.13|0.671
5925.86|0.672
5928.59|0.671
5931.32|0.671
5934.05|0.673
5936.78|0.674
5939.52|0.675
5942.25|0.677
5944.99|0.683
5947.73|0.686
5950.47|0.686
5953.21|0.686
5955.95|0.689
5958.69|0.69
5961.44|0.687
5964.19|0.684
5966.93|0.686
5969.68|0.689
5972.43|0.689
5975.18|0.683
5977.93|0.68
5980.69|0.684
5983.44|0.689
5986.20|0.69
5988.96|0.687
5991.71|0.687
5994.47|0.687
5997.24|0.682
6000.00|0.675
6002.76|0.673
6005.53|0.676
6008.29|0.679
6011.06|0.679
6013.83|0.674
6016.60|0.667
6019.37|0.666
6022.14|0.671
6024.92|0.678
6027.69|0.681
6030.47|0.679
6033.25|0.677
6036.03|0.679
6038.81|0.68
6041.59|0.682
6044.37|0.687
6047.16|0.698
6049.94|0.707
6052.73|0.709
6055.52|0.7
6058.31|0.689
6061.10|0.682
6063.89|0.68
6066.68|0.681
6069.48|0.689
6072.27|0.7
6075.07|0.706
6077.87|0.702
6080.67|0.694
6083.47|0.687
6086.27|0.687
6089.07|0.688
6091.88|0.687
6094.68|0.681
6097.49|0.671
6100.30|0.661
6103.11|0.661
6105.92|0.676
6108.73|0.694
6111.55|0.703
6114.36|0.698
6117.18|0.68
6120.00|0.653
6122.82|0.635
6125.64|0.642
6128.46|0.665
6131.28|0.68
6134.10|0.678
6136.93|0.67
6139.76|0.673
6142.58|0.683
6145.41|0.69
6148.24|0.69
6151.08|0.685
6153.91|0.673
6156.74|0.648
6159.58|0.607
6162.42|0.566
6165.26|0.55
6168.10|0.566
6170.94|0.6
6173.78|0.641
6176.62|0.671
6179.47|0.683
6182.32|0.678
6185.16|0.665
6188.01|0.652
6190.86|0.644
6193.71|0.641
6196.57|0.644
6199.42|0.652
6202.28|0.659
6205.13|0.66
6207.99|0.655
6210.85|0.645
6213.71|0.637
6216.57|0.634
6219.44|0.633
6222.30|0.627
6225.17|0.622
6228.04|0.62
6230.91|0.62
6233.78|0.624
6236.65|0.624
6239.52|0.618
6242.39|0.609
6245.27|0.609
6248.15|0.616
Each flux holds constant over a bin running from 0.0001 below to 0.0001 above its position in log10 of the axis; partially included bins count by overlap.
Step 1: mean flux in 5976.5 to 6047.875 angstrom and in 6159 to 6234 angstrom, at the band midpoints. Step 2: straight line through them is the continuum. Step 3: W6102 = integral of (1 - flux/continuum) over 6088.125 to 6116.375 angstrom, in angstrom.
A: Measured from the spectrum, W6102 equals -1.1 angstrom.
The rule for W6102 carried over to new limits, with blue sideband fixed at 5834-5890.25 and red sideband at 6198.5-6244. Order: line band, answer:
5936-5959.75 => -1.64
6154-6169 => 0.92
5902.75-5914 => 0.47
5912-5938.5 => -1.06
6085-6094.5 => -0.76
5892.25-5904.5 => 3.92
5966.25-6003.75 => -2.72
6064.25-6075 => -0.92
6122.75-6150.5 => -1.65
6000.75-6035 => -2.02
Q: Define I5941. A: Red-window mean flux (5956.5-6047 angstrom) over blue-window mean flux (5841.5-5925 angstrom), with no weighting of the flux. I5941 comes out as 1.1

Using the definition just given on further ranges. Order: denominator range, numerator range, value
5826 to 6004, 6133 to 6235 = 1.00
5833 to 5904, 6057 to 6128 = 1.14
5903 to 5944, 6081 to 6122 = 1.04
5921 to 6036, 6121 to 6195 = 0.95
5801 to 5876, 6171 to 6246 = 0.94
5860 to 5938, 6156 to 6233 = 1.06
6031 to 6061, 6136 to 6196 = 0.94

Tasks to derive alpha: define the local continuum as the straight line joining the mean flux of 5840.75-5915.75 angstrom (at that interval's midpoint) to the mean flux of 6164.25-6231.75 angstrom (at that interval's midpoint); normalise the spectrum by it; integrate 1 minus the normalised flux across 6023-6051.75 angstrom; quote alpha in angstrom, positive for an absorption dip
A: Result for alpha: -3.3 angstrom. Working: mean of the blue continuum 0.593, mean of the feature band 0.685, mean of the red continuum 0.638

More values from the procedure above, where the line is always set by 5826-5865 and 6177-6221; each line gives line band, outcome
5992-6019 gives -0.52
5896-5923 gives 3.31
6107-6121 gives -0.61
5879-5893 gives 3.80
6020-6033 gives -0.27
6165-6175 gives 0.94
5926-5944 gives -0.14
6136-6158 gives -0.71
